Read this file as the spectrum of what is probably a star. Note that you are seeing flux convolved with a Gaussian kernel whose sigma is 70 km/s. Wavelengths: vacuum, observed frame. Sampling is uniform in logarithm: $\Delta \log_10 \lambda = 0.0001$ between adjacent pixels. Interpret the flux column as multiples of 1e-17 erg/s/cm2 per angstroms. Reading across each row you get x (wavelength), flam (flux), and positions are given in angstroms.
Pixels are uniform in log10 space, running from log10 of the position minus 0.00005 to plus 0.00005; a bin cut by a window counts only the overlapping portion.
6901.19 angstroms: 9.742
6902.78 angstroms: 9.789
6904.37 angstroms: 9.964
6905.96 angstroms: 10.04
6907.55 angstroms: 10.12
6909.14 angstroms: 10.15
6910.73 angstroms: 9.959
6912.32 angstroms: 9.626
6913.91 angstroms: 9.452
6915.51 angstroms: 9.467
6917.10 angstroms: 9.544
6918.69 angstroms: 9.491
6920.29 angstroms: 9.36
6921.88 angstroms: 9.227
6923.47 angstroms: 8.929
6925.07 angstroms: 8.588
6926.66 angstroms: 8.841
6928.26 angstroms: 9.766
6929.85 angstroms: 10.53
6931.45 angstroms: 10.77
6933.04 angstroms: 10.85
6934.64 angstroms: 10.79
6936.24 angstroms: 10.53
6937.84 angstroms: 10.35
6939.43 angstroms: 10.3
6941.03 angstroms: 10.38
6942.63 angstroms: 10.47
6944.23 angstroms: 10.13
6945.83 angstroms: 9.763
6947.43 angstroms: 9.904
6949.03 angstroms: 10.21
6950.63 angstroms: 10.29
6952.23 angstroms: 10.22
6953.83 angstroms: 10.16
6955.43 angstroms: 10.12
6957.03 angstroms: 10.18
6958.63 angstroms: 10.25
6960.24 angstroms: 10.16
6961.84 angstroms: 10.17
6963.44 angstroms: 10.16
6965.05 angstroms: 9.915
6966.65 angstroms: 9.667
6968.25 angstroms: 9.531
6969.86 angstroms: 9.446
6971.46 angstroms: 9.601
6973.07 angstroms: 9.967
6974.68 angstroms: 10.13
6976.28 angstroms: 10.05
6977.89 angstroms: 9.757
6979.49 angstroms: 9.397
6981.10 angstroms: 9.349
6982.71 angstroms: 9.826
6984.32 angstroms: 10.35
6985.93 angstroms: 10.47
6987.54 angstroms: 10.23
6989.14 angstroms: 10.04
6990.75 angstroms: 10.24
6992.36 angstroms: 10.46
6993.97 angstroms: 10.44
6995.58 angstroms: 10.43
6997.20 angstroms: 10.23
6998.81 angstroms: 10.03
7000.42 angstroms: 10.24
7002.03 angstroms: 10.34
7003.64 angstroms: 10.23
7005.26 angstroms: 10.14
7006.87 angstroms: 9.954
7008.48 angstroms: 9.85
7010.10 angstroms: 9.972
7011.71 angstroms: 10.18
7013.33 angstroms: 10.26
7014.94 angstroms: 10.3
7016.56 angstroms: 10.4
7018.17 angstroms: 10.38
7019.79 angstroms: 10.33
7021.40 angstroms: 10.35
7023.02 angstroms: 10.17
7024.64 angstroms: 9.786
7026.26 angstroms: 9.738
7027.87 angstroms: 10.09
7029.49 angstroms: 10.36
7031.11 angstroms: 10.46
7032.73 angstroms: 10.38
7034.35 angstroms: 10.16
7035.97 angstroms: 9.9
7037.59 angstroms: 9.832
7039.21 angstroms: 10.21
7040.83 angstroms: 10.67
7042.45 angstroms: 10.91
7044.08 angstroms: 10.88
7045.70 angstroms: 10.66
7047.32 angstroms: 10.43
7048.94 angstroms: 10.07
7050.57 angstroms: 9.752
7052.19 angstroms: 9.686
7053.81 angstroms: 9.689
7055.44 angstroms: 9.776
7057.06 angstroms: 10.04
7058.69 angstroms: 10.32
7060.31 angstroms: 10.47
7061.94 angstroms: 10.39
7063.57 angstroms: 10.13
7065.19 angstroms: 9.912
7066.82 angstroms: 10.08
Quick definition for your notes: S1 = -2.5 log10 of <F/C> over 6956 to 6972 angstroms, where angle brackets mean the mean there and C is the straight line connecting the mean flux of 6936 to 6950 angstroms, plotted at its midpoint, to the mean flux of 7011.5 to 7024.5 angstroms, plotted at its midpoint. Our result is 0.034 mag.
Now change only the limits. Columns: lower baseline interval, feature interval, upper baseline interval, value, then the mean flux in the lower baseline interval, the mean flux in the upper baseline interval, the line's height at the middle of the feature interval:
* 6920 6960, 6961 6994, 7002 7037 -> 0.02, 10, 10.2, 10.1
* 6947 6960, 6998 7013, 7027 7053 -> 0.01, 10.2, 10.3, 10.2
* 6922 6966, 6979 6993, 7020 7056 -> 0.01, 10.1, 10.2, 10.1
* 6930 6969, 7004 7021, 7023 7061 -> 0.00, 10.2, 10.2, 10.2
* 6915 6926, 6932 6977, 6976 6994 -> -0.05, 9.22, 10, 9.65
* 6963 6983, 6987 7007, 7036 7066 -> -0.04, 9.74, 10.2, 9.89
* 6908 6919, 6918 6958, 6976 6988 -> -0.03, 9.69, 9.91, 9.77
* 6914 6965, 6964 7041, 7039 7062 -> 0.01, 9.99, 10.3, 10.1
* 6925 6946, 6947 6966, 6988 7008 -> 0.01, 10.2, 10.2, 10.2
